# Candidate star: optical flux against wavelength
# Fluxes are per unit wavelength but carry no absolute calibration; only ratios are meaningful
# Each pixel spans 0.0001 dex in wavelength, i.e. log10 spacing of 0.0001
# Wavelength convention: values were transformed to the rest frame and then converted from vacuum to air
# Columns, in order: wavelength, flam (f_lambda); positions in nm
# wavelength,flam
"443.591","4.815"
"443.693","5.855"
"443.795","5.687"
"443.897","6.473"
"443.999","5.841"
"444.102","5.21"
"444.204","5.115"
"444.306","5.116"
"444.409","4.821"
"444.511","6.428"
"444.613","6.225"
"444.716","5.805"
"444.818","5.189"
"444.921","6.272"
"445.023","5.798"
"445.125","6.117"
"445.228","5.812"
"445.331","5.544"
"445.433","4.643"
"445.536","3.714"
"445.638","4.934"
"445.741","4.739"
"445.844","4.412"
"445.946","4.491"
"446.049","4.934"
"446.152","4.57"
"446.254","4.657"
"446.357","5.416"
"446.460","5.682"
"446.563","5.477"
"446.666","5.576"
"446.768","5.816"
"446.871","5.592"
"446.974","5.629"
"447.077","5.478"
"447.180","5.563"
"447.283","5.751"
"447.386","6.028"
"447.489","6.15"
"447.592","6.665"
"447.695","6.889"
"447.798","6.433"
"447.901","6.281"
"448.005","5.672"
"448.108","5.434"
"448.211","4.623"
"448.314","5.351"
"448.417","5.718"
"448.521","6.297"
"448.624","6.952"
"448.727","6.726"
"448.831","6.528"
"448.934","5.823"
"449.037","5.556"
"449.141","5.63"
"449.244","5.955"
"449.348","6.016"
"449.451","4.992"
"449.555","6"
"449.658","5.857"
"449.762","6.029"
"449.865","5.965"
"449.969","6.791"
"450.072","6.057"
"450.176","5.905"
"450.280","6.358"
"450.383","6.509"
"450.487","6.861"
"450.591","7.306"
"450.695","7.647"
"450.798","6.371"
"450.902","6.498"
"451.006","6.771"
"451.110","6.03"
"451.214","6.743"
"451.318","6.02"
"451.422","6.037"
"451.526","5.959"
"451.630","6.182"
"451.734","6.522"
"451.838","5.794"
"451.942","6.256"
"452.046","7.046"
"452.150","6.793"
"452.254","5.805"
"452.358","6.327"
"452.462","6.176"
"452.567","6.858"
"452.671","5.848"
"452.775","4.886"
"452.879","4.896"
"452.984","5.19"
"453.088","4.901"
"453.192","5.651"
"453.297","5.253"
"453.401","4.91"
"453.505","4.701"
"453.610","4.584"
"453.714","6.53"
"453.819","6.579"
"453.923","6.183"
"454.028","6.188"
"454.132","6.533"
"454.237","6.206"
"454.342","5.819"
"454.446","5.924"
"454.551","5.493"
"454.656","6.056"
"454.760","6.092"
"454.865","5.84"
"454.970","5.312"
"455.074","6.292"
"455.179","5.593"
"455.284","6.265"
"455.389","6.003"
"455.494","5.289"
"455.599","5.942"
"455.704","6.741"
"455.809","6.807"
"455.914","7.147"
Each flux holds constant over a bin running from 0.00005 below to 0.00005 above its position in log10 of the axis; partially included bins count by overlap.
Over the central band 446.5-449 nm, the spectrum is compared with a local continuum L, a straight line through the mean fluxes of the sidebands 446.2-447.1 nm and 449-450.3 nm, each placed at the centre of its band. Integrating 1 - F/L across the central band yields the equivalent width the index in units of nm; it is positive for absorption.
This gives -0.13 nm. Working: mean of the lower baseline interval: 5.48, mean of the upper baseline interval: 5.92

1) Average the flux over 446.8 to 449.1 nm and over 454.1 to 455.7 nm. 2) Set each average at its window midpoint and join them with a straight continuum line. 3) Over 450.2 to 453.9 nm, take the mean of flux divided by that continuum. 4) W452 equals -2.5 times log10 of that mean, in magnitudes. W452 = -0.03 mag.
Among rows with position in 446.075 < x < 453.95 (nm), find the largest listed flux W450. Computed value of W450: 7.647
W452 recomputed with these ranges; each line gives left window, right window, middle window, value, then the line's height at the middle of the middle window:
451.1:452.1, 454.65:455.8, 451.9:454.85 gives 0.05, 6.13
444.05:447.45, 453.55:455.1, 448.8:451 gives -0.11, 5.65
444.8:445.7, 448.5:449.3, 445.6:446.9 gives 0.10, 5.56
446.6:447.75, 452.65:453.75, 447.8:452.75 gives -0.12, 5.54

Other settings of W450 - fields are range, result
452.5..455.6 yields 6.858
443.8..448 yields 6.889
